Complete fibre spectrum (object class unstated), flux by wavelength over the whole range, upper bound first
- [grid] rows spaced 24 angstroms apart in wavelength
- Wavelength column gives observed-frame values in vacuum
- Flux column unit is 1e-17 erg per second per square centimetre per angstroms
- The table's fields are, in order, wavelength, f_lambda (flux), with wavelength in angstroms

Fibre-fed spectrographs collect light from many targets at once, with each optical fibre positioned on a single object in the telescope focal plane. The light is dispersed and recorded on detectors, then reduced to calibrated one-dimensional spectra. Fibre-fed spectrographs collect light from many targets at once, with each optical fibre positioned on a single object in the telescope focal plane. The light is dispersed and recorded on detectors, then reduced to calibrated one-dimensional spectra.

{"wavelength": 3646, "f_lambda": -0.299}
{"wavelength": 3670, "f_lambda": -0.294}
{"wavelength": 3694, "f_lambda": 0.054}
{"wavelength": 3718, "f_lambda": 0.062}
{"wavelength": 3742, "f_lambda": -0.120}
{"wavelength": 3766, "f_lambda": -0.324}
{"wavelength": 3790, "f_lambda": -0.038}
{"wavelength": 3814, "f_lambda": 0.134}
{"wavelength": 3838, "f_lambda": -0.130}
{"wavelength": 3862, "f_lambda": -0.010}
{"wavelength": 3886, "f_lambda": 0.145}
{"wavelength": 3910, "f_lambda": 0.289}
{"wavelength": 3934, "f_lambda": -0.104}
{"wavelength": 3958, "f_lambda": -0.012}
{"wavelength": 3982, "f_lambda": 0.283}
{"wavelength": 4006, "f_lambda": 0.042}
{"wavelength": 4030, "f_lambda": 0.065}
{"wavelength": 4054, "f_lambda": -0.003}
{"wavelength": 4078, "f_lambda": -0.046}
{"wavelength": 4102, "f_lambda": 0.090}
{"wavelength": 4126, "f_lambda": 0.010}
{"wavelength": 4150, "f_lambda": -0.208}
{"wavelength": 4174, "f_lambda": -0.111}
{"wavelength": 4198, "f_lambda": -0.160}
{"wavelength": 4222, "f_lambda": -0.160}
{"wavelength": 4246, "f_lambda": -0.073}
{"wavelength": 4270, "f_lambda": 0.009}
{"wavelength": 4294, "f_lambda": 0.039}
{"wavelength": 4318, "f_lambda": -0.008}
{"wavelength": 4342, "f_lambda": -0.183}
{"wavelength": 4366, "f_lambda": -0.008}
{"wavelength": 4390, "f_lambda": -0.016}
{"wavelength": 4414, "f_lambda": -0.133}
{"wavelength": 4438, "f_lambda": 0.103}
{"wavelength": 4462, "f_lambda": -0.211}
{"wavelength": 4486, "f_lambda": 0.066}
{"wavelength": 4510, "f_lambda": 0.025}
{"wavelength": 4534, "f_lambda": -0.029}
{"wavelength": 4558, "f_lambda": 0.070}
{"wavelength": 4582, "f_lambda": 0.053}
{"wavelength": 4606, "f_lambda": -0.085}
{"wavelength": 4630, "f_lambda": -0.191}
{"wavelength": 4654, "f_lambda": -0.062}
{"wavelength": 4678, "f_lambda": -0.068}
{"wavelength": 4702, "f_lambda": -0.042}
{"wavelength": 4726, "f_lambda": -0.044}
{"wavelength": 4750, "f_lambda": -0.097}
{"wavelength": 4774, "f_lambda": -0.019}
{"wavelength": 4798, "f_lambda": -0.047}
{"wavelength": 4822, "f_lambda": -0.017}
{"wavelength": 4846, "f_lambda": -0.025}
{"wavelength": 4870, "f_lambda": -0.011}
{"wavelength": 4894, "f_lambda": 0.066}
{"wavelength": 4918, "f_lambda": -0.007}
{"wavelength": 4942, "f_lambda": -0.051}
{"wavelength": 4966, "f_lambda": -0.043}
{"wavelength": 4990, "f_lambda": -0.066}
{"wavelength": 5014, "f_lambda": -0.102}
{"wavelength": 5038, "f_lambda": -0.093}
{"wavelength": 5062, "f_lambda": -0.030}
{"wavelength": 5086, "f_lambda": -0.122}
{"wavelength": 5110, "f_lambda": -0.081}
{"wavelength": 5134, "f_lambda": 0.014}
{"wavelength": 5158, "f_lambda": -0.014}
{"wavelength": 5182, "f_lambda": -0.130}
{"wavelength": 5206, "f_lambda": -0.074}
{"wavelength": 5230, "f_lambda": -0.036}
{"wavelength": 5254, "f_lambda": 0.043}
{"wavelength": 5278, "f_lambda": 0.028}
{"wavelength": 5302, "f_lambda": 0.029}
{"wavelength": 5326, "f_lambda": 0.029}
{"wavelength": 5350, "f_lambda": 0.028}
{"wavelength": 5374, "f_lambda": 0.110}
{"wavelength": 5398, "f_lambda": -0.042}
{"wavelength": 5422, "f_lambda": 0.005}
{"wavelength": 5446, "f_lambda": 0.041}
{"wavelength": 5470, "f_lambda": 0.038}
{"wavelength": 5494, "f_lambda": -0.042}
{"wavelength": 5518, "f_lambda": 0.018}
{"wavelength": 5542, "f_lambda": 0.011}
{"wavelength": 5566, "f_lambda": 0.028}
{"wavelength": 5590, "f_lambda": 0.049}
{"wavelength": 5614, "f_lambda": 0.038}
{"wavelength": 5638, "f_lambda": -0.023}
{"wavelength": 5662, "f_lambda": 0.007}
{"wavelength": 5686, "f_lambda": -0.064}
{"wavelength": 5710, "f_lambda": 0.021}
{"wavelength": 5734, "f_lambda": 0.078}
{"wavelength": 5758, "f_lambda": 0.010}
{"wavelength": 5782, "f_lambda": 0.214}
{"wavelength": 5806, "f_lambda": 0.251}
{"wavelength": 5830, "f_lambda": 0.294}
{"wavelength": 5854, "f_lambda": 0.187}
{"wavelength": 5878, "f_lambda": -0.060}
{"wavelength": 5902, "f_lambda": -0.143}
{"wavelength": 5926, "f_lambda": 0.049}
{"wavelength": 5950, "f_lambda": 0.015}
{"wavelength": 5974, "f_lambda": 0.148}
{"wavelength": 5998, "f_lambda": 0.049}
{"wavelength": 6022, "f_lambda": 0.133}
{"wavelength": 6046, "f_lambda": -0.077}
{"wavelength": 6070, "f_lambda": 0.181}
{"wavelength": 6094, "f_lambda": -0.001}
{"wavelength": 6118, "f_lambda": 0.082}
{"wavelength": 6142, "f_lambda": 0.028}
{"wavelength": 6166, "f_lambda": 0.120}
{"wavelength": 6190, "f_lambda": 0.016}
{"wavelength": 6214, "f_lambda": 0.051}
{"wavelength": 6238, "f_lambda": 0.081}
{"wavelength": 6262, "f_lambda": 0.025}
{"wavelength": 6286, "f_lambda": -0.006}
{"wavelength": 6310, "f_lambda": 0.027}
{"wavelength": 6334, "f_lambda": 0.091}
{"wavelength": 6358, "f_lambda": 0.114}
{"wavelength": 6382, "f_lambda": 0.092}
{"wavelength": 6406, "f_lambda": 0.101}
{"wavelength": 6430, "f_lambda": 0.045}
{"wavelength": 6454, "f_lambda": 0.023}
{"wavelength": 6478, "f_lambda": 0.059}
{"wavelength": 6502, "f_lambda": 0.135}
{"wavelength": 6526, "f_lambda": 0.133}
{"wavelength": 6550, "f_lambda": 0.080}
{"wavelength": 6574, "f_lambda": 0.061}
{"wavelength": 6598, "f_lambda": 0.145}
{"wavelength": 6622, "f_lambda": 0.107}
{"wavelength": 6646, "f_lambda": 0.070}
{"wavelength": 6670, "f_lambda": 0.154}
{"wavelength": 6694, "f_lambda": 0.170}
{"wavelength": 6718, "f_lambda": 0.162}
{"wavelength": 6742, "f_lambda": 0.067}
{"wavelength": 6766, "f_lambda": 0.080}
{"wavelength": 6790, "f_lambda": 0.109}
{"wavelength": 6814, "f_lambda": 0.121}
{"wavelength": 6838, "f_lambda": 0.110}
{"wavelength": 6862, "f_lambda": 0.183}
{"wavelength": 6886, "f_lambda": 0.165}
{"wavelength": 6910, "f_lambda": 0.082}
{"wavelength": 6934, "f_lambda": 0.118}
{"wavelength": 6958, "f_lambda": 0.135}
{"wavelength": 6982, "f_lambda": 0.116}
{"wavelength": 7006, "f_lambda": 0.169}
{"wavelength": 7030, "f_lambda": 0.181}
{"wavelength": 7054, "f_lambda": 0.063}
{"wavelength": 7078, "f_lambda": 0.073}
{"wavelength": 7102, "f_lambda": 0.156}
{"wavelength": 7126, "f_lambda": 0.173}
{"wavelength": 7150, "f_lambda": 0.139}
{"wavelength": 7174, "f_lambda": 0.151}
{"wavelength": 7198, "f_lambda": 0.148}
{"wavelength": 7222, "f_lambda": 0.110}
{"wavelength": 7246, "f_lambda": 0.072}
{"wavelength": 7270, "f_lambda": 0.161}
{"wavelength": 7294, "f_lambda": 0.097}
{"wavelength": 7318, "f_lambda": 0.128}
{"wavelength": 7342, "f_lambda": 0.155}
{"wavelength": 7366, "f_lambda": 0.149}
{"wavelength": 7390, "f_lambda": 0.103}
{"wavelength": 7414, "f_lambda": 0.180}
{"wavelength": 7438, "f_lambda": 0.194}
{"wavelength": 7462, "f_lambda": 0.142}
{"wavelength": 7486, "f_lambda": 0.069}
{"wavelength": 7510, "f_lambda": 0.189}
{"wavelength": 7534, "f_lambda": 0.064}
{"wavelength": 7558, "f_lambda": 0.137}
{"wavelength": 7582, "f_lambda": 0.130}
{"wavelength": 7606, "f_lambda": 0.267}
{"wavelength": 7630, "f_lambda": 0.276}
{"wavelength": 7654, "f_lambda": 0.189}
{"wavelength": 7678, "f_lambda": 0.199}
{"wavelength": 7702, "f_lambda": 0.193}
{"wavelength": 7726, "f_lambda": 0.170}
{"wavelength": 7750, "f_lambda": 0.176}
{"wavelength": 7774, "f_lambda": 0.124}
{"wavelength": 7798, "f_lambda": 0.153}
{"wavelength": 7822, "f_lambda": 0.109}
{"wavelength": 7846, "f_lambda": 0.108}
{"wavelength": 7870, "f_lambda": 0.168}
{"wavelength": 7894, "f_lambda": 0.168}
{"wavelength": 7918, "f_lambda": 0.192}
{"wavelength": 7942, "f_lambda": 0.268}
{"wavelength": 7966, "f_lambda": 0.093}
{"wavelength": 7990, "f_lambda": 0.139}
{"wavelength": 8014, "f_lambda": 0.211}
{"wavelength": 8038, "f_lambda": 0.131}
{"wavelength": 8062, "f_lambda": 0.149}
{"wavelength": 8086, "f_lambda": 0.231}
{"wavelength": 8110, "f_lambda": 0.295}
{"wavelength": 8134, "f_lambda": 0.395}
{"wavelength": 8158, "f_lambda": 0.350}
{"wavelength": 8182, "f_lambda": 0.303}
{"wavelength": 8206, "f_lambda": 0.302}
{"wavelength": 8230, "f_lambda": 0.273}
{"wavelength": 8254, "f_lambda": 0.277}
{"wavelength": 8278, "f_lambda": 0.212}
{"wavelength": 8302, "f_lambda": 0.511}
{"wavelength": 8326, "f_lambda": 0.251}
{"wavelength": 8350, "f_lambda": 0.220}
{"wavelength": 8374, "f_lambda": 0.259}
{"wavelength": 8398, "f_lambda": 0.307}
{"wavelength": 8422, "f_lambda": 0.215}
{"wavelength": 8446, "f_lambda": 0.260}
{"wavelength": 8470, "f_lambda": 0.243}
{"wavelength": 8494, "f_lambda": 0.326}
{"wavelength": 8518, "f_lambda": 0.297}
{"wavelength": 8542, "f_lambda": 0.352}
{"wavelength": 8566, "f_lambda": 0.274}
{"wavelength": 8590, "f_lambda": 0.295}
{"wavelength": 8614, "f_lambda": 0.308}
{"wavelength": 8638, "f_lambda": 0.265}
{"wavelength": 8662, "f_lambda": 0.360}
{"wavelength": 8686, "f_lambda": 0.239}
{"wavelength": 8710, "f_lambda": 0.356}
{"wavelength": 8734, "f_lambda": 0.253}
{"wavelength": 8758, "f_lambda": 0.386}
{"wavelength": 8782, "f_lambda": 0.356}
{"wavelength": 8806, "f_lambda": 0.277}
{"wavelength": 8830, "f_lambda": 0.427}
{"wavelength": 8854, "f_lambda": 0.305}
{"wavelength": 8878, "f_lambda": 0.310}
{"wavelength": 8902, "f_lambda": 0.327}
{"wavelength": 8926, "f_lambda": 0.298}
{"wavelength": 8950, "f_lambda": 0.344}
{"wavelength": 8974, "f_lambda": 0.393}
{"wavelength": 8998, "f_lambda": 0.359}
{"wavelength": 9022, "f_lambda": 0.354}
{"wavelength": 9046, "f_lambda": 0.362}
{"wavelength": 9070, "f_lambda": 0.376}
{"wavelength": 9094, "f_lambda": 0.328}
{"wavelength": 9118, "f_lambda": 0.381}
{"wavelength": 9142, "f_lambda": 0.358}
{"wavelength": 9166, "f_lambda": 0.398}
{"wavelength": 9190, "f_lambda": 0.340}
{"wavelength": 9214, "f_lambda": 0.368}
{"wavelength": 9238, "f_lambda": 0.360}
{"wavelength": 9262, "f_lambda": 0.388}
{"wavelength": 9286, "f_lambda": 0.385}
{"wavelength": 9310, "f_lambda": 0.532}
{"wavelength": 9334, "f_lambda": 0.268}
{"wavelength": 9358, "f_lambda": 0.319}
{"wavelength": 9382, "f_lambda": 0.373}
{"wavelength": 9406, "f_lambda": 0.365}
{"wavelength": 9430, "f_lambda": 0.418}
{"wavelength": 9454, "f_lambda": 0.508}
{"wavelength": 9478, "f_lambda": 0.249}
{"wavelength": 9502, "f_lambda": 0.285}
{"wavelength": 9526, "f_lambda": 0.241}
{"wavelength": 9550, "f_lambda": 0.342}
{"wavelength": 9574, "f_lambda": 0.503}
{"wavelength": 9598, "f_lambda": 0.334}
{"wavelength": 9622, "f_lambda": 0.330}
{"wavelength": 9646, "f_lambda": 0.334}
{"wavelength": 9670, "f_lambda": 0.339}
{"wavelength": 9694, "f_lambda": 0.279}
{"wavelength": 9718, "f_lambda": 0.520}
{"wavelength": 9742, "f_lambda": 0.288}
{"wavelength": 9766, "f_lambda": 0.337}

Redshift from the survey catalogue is 1.03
